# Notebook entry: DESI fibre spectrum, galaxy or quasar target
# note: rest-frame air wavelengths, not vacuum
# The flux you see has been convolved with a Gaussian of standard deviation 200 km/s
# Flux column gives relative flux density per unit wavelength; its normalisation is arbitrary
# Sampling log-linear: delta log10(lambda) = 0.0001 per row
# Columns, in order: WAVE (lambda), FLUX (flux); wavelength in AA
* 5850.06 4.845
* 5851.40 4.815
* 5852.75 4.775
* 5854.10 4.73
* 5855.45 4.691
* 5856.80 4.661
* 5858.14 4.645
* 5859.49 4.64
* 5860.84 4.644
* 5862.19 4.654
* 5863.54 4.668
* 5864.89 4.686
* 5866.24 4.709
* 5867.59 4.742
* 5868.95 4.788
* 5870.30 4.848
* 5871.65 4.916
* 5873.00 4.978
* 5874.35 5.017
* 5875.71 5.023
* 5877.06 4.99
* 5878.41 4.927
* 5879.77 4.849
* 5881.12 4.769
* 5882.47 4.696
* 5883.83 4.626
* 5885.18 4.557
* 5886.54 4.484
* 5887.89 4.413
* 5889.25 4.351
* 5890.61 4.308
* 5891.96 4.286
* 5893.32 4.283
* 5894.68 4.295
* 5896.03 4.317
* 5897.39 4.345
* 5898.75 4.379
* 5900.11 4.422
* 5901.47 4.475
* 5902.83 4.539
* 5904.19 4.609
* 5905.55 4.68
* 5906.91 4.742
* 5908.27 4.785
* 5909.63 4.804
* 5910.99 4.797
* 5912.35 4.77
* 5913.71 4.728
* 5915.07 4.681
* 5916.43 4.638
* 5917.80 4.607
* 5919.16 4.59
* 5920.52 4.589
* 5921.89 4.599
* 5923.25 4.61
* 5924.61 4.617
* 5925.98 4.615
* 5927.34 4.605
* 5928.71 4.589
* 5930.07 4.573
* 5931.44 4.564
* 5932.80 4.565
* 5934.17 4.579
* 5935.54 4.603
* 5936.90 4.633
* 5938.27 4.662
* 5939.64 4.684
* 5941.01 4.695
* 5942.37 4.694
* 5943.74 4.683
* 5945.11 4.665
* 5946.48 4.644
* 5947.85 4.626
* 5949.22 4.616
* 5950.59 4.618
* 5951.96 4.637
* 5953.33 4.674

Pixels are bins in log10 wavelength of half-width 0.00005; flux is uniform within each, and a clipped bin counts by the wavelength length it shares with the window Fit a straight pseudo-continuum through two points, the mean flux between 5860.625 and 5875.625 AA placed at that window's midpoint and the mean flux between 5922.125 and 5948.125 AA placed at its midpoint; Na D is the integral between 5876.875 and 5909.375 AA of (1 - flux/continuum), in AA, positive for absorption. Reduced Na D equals 1.3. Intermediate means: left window 4.8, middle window 4.54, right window 4.63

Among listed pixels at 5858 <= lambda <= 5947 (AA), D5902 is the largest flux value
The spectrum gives 5.023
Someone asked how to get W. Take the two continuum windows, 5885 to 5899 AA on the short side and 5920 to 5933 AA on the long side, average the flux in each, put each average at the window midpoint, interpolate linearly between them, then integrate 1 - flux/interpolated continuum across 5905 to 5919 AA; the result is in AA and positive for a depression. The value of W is -0.7 AA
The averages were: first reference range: 4.36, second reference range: 4.59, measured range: 4.72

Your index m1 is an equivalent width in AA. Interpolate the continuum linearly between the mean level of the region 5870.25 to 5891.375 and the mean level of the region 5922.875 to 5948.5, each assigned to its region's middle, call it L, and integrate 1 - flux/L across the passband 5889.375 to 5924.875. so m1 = 1.0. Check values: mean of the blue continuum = 4.73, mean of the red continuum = 4.63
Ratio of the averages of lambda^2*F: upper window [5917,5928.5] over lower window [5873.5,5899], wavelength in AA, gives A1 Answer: 1.02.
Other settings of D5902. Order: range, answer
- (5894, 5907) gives 4.742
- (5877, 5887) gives 4.99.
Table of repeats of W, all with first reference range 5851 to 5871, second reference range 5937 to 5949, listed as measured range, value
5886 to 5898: 0.9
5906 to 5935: 0.2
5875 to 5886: -0.2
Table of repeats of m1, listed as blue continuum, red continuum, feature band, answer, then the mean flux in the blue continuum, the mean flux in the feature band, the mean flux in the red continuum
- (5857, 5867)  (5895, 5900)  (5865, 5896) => -1.1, 4.67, 4.67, 4.35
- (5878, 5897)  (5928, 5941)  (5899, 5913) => -0.3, 4.5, 4.65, 4.61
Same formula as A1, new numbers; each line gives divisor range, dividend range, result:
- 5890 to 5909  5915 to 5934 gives 1.04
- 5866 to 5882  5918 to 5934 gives 0.96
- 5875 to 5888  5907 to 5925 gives 1.00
